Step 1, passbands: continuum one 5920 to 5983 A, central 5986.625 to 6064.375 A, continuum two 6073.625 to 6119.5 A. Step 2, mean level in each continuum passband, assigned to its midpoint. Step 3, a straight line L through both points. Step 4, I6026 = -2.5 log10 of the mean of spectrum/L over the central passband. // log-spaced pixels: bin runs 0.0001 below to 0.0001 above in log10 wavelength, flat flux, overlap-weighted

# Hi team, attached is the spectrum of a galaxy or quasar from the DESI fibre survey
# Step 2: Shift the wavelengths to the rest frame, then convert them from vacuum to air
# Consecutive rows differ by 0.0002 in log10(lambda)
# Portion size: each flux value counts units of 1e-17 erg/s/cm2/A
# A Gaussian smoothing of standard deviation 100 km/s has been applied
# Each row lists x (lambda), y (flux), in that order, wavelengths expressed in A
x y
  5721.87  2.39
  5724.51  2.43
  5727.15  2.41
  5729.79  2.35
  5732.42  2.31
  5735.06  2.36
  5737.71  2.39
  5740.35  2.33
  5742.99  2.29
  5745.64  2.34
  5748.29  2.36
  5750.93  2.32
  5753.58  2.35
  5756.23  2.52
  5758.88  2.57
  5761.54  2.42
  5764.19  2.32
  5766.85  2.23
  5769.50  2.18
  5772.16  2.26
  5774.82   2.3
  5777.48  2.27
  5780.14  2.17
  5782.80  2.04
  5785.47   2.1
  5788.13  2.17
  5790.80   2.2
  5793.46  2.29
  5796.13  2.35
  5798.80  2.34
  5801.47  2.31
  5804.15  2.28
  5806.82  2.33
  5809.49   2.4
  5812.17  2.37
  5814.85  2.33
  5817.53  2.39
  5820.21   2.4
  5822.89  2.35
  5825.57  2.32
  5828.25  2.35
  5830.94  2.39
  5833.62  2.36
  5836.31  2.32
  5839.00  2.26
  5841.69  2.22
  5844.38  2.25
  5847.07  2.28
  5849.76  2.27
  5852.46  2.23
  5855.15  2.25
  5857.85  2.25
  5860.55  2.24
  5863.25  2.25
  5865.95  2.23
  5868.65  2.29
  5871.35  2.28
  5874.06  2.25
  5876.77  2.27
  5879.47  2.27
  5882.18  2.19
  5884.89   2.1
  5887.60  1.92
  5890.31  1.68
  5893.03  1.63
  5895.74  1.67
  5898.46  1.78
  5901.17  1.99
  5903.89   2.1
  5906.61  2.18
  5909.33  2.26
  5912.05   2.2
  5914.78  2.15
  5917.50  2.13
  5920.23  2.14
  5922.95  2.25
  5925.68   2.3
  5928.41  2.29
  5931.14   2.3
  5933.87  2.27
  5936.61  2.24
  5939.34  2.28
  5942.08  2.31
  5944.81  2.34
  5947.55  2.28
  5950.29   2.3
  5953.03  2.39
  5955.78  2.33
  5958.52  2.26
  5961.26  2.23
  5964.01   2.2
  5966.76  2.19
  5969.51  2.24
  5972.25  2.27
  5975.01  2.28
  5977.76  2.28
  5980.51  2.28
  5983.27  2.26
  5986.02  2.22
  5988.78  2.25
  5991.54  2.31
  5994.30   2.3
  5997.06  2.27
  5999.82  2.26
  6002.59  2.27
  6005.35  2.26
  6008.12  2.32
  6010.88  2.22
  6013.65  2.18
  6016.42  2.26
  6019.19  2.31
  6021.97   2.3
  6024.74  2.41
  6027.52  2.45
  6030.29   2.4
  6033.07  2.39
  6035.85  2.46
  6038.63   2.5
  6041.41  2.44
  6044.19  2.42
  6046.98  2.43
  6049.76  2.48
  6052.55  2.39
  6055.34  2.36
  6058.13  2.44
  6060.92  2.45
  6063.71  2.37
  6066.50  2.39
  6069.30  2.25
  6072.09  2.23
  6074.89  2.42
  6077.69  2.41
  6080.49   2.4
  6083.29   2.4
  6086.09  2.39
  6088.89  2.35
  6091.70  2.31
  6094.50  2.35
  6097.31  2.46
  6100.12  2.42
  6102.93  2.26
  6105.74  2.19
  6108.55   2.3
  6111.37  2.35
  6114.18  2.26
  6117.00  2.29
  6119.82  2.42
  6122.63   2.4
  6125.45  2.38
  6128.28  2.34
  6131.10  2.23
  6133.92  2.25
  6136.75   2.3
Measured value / -0.02 mag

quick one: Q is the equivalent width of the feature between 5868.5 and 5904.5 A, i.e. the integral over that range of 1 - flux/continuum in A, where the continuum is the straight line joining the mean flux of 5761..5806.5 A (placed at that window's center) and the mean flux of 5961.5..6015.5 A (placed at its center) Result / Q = 3.7 A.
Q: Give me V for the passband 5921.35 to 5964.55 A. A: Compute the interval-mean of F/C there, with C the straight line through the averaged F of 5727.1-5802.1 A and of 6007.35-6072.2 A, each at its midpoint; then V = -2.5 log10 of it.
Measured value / 0.03 mag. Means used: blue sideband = 2.3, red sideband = 2.37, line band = 2.29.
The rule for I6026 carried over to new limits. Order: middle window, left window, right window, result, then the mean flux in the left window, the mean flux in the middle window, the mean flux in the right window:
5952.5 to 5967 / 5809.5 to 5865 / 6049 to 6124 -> 0.03 mag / 2.31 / 2.26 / 2.36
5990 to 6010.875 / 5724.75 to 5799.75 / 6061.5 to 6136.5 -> 0.02 mag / 2.31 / 2.28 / 2.34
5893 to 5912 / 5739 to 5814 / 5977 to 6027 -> 0.15 mag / 2.3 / 1.98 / 2.28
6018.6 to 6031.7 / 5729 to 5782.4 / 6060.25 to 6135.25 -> -0.02 mag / 2.33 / 2.38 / 2.34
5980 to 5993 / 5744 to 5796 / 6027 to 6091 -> 0.05 mag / 2.29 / 2.26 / 2.4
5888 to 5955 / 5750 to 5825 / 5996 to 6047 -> 0.09 mag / 2.31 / 2.14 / 2.34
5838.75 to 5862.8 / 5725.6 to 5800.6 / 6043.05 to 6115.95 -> 0.03 mag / 2.31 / 2.25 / 2.36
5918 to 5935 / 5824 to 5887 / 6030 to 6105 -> 0.03 mag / 2.26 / 2.25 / 2.39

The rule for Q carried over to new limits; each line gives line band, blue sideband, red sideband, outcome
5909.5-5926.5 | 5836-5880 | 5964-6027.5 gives 0.51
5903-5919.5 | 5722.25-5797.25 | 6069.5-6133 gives 1.08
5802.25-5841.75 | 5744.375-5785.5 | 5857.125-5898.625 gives -2.66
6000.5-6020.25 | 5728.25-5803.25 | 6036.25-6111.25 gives 0.86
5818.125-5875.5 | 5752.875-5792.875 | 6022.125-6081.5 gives 0.44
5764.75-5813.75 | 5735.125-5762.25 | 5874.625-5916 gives 0.64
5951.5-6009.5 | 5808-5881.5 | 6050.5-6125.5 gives 1.52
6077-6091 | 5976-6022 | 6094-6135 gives -0.45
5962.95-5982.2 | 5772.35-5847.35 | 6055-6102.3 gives 0.76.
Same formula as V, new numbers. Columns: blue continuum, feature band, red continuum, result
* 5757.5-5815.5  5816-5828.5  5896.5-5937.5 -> -0.053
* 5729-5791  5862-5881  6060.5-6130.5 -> 0.025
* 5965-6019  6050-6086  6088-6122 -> -0.033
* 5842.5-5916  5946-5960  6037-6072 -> -0.032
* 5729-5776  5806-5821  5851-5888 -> -0.041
